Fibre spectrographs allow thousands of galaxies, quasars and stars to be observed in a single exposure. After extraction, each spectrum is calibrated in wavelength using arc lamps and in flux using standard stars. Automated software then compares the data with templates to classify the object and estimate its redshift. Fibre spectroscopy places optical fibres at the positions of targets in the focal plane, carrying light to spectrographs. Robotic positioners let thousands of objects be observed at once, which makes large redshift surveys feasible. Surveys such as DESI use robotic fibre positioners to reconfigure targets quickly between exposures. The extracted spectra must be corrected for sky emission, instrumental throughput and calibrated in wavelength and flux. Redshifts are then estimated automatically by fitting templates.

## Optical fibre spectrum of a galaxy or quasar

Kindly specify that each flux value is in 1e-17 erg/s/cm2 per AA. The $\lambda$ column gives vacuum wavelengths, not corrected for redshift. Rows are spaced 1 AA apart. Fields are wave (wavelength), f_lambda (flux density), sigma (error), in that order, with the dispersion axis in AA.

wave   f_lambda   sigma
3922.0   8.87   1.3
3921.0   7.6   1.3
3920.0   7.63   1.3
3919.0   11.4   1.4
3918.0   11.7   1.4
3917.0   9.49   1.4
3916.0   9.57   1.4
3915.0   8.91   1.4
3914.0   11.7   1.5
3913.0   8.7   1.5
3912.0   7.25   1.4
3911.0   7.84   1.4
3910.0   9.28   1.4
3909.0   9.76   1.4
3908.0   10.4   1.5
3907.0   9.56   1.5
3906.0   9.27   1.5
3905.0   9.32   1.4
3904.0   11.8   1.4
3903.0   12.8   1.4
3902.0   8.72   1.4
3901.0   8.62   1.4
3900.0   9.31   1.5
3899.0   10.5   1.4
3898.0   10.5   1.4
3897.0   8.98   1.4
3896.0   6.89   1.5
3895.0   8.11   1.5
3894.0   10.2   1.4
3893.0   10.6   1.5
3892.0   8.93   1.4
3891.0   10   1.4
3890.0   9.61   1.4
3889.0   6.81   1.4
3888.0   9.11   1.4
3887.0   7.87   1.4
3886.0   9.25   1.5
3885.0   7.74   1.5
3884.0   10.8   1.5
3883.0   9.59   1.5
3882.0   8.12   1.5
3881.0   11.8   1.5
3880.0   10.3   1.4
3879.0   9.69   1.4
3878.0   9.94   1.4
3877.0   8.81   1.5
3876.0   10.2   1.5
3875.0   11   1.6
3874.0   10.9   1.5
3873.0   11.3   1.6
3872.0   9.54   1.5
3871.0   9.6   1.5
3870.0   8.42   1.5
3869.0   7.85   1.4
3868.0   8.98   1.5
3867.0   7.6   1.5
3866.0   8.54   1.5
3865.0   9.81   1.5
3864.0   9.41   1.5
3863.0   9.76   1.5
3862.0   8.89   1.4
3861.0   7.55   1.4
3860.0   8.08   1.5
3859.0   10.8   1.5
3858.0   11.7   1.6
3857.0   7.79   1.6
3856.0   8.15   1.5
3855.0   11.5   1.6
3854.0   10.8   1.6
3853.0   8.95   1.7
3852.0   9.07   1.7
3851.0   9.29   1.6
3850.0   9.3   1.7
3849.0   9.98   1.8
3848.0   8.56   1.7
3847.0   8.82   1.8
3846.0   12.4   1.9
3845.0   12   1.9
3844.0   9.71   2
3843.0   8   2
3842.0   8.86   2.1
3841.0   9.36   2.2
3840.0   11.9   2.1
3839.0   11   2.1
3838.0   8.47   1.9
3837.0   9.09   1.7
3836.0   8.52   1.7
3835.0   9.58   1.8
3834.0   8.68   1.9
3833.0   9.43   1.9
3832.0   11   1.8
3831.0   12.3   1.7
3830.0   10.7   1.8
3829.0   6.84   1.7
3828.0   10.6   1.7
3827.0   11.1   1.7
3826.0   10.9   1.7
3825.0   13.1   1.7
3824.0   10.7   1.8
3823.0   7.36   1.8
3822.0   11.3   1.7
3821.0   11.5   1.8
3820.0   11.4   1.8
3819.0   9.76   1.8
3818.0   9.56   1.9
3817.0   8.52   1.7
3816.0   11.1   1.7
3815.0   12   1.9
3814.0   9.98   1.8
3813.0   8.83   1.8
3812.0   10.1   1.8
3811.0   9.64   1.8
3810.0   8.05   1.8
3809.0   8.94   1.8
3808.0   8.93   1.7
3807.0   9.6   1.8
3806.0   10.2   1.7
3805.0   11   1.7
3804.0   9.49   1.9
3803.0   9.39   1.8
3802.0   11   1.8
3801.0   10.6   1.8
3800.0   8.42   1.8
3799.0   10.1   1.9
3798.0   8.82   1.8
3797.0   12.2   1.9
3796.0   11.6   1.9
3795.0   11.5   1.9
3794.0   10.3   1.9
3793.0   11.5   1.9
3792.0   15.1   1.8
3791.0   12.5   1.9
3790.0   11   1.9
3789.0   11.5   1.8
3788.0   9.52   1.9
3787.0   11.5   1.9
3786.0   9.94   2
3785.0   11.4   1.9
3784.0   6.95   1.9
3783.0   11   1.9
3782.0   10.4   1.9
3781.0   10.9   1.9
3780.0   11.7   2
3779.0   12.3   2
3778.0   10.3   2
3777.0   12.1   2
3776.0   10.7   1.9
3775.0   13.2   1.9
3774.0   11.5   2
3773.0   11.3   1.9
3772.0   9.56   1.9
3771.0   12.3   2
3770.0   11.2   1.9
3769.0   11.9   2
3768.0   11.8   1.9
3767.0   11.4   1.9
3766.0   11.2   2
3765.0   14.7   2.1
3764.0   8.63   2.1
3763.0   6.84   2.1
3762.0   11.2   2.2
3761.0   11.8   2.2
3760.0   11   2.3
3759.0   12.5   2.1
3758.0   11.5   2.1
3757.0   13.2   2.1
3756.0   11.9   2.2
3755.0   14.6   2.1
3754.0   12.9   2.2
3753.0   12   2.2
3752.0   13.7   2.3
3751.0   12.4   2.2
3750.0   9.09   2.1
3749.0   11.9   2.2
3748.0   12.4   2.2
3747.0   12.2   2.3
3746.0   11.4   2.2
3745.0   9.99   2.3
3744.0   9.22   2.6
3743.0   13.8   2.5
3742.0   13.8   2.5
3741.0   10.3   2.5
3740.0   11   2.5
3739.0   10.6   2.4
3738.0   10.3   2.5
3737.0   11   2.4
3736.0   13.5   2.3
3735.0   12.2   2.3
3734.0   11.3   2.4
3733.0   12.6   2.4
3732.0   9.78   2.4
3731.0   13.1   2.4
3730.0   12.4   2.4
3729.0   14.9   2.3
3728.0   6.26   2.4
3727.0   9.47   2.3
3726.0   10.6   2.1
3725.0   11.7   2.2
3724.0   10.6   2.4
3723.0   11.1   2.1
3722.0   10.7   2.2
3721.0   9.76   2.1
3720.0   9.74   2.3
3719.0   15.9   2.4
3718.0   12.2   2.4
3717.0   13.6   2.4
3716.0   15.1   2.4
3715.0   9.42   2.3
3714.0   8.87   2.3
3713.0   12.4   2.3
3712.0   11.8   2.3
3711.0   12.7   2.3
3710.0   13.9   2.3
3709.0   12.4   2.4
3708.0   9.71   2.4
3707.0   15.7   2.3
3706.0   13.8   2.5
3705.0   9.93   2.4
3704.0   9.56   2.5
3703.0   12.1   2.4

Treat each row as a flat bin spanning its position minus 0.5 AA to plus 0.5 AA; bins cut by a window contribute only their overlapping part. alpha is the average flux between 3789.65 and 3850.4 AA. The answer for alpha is 10.2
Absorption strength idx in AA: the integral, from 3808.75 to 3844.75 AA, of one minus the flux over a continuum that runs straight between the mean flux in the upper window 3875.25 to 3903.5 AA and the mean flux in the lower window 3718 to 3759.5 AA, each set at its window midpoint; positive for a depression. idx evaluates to 1.36 AA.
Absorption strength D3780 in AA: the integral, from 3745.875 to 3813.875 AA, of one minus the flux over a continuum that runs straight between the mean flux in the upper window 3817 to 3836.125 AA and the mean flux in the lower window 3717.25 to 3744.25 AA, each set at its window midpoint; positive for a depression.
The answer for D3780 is -1.3 AA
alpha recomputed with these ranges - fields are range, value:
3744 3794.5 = 11.4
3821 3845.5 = 10.1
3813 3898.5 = 9.67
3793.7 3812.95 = 9.96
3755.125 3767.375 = 11.4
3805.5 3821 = 9.83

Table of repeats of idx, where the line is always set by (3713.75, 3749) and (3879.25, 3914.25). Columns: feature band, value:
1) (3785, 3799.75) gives -0.6 AA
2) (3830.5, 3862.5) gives 1.2 AA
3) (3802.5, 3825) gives 1.1 AA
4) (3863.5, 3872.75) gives 0.8 AA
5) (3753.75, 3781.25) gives -1.4 AA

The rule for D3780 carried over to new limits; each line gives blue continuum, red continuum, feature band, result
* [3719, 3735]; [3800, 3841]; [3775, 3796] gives -1.5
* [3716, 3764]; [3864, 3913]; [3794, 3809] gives 0.7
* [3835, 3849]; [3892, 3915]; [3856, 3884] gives 0.5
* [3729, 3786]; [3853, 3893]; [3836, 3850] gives 0.2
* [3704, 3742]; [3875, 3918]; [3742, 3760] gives -1.2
